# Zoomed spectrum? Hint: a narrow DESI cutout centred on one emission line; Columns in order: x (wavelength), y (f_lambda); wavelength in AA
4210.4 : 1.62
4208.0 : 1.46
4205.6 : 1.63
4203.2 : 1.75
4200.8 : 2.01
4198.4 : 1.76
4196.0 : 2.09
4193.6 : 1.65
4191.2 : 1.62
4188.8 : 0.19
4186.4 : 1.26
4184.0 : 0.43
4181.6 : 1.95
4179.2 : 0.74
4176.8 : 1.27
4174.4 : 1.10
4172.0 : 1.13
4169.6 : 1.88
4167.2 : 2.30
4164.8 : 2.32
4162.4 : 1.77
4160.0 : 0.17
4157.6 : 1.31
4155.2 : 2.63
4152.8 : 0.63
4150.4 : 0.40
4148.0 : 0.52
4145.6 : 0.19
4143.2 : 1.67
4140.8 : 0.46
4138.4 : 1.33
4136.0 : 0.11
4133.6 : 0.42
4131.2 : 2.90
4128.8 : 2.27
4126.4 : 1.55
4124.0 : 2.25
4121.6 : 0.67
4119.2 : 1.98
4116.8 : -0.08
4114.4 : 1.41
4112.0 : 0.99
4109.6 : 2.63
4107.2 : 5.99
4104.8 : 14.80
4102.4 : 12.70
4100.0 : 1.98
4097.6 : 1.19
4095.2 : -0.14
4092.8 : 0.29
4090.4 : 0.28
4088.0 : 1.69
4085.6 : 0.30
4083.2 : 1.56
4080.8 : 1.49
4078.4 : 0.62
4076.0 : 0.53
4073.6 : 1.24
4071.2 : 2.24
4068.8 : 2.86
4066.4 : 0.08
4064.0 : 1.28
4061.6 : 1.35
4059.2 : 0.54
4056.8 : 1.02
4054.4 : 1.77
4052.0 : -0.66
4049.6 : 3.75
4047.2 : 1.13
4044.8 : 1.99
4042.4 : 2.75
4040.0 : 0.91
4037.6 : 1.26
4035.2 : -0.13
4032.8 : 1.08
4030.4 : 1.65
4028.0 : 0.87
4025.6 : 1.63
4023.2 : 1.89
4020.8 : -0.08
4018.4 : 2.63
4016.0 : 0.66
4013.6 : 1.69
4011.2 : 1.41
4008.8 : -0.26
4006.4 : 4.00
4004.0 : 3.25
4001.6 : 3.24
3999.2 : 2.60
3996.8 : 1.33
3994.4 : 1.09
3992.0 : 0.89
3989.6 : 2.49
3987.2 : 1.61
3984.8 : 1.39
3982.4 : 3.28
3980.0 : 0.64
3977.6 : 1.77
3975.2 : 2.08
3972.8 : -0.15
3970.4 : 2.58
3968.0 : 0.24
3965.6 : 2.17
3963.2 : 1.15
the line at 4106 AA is [O II] 3727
